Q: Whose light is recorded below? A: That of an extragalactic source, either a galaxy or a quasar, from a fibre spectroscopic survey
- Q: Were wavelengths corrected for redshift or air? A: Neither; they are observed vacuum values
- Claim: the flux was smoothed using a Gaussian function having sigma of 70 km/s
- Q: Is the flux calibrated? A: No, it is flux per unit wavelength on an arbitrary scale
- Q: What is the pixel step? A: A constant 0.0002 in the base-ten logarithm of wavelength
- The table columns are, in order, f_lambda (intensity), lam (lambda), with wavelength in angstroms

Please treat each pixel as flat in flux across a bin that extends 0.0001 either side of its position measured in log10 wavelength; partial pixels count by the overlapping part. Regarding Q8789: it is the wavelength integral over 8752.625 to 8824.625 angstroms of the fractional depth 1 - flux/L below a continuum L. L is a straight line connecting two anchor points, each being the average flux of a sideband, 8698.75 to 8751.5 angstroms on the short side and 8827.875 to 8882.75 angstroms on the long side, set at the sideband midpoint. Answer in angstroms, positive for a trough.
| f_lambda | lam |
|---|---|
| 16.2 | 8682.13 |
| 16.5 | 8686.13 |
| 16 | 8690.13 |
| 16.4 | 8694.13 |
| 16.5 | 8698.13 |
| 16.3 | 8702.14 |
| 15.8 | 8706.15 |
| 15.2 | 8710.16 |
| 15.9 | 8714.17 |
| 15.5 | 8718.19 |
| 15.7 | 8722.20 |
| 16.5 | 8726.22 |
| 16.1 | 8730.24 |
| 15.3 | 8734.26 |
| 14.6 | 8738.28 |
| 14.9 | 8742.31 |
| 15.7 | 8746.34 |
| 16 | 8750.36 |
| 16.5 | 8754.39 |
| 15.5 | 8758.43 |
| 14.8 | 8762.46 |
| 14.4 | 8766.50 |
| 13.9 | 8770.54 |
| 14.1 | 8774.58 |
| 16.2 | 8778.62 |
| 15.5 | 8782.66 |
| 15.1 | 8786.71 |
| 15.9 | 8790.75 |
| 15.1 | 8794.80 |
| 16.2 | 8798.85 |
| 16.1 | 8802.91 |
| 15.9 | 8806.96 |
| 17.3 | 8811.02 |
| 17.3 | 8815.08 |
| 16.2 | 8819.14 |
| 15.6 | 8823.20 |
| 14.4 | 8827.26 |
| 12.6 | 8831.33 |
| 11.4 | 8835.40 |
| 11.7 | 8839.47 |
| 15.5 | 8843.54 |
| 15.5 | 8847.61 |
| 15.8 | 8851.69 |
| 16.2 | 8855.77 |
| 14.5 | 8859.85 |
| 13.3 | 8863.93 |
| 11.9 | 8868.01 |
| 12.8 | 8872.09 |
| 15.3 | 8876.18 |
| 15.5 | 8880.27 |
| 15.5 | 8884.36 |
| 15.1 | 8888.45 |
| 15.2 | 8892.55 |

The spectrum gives -3.8 angstroms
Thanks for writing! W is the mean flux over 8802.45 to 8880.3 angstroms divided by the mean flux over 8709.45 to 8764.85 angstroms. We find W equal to 0.94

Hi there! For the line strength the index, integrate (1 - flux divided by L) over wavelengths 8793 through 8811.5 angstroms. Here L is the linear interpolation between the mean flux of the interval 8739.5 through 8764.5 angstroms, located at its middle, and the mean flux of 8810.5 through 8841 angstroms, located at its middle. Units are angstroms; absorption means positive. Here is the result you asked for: -1.5 angstroms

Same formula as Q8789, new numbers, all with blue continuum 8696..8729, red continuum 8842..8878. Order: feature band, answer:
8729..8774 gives 1.1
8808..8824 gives -1.8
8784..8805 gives -0.7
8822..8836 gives 1.2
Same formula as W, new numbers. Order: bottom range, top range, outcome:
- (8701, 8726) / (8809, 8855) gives 0.94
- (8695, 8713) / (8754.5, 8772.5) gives 0.93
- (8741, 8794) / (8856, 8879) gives 0.91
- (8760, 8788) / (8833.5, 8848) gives 0.90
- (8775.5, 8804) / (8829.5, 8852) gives 0.87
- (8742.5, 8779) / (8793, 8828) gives 1.06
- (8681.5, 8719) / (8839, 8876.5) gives 0.89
